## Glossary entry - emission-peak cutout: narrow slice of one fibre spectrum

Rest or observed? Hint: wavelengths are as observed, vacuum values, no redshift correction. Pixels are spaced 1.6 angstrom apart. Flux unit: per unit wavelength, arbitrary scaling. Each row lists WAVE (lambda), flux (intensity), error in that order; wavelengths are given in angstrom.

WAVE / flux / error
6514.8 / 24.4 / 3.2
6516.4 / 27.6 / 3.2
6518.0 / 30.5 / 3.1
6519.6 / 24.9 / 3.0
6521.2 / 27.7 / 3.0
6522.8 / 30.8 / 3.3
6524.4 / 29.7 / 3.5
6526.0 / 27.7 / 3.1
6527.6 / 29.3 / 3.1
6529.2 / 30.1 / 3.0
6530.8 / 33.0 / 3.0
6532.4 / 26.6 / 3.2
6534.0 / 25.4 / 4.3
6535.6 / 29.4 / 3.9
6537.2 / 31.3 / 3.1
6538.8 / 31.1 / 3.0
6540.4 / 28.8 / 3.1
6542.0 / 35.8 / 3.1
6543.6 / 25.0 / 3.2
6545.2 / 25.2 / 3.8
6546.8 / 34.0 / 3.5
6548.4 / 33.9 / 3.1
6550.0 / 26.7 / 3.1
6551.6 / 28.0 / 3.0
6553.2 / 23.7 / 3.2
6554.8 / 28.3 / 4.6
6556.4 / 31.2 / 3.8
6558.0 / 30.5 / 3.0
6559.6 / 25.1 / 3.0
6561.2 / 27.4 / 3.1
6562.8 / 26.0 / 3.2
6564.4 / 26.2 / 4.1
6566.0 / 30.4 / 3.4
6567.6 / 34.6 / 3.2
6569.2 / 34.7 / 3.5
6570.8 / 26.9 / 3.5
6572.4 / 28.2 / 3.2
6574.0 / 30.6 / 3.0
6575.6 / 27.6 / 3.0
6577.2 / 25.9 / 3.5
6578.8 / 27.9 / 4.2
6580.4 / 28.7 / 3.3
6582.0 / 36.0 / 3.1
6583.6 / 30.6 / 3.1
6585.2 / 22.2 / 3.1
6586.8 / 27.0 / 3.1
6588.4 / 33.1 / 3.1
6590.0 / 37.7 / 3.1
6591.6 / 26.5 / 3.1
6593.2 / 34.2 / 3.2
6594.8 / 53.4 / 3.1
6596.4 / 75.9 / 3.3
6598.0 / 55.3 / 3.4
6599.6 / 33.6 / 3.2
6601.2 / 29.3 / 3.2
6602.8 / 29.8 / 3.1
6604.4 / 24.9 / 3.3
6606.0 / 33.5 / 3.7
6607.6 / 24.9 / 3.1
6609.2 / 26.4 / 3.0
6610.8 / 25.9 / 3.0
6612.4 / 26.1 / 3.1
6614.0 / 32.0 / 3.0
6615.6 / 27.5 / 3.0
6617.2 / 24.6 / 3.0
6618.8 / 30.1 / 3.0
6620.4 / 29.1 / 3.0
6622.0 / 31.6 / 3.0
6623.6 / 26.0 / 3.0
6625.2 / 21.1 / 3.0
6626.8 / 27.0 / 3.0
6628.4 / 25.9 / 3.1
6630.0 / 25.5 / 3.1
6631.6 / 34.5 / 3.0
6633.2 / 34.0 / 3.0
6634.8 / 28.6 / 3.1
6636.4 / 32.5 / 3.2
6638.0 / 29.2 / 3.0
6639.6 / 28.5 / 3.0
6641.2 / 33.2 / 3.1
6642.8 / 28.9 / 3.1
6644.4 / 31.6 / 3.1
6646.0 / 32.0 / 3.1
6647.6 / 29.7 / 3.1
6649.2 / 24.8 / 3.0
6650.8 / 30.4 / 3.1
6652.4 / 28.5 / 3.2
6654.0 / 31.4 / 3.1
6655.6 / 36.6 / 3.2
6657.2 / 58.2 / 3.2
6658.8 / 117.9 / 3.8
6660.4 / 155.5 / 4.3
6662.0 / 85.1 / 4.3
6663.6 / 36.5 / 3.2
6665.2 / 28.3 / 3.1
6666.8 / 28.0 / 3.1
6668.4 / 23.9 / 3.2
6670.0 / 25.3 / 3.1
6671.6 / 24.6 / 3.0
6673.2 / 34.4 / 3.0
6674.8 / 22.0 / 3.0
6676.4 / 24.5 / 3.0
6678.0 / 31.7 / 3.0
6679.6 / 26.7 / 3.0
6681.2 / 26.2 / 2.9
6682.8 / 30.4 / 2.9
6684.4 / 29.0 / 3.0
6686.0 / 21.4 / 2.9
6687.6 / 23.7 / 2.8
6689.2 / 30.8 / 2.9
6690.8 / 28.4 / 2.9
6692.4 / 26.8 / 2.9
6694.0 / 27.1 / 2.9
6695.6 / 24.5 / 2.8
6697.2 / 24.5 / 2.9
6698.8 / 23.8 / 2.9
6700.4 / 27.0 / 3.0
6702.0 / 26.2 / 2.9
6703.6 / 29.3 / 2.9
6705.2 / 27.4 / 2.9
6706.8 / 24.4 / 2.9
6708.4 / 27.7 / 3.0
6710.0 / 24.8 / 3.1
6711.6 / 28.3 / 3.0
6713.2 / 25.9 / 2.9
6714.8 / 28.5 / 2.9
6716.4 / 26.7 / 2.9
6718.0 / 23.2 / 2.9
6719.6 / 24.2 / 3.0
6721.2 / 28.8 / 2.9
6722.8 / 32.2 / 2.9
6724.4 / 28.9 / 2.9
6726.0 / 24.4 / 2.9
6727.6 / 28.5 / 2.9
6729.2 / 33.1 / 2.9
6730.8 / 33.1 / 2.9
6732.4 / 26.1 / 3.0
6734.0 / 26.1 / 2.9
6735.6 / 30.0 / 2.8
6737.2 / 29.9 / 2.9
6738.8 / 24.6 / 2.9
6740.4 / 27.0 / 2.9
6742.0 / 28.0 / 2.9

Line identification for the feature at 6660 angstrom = [O III] 5007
